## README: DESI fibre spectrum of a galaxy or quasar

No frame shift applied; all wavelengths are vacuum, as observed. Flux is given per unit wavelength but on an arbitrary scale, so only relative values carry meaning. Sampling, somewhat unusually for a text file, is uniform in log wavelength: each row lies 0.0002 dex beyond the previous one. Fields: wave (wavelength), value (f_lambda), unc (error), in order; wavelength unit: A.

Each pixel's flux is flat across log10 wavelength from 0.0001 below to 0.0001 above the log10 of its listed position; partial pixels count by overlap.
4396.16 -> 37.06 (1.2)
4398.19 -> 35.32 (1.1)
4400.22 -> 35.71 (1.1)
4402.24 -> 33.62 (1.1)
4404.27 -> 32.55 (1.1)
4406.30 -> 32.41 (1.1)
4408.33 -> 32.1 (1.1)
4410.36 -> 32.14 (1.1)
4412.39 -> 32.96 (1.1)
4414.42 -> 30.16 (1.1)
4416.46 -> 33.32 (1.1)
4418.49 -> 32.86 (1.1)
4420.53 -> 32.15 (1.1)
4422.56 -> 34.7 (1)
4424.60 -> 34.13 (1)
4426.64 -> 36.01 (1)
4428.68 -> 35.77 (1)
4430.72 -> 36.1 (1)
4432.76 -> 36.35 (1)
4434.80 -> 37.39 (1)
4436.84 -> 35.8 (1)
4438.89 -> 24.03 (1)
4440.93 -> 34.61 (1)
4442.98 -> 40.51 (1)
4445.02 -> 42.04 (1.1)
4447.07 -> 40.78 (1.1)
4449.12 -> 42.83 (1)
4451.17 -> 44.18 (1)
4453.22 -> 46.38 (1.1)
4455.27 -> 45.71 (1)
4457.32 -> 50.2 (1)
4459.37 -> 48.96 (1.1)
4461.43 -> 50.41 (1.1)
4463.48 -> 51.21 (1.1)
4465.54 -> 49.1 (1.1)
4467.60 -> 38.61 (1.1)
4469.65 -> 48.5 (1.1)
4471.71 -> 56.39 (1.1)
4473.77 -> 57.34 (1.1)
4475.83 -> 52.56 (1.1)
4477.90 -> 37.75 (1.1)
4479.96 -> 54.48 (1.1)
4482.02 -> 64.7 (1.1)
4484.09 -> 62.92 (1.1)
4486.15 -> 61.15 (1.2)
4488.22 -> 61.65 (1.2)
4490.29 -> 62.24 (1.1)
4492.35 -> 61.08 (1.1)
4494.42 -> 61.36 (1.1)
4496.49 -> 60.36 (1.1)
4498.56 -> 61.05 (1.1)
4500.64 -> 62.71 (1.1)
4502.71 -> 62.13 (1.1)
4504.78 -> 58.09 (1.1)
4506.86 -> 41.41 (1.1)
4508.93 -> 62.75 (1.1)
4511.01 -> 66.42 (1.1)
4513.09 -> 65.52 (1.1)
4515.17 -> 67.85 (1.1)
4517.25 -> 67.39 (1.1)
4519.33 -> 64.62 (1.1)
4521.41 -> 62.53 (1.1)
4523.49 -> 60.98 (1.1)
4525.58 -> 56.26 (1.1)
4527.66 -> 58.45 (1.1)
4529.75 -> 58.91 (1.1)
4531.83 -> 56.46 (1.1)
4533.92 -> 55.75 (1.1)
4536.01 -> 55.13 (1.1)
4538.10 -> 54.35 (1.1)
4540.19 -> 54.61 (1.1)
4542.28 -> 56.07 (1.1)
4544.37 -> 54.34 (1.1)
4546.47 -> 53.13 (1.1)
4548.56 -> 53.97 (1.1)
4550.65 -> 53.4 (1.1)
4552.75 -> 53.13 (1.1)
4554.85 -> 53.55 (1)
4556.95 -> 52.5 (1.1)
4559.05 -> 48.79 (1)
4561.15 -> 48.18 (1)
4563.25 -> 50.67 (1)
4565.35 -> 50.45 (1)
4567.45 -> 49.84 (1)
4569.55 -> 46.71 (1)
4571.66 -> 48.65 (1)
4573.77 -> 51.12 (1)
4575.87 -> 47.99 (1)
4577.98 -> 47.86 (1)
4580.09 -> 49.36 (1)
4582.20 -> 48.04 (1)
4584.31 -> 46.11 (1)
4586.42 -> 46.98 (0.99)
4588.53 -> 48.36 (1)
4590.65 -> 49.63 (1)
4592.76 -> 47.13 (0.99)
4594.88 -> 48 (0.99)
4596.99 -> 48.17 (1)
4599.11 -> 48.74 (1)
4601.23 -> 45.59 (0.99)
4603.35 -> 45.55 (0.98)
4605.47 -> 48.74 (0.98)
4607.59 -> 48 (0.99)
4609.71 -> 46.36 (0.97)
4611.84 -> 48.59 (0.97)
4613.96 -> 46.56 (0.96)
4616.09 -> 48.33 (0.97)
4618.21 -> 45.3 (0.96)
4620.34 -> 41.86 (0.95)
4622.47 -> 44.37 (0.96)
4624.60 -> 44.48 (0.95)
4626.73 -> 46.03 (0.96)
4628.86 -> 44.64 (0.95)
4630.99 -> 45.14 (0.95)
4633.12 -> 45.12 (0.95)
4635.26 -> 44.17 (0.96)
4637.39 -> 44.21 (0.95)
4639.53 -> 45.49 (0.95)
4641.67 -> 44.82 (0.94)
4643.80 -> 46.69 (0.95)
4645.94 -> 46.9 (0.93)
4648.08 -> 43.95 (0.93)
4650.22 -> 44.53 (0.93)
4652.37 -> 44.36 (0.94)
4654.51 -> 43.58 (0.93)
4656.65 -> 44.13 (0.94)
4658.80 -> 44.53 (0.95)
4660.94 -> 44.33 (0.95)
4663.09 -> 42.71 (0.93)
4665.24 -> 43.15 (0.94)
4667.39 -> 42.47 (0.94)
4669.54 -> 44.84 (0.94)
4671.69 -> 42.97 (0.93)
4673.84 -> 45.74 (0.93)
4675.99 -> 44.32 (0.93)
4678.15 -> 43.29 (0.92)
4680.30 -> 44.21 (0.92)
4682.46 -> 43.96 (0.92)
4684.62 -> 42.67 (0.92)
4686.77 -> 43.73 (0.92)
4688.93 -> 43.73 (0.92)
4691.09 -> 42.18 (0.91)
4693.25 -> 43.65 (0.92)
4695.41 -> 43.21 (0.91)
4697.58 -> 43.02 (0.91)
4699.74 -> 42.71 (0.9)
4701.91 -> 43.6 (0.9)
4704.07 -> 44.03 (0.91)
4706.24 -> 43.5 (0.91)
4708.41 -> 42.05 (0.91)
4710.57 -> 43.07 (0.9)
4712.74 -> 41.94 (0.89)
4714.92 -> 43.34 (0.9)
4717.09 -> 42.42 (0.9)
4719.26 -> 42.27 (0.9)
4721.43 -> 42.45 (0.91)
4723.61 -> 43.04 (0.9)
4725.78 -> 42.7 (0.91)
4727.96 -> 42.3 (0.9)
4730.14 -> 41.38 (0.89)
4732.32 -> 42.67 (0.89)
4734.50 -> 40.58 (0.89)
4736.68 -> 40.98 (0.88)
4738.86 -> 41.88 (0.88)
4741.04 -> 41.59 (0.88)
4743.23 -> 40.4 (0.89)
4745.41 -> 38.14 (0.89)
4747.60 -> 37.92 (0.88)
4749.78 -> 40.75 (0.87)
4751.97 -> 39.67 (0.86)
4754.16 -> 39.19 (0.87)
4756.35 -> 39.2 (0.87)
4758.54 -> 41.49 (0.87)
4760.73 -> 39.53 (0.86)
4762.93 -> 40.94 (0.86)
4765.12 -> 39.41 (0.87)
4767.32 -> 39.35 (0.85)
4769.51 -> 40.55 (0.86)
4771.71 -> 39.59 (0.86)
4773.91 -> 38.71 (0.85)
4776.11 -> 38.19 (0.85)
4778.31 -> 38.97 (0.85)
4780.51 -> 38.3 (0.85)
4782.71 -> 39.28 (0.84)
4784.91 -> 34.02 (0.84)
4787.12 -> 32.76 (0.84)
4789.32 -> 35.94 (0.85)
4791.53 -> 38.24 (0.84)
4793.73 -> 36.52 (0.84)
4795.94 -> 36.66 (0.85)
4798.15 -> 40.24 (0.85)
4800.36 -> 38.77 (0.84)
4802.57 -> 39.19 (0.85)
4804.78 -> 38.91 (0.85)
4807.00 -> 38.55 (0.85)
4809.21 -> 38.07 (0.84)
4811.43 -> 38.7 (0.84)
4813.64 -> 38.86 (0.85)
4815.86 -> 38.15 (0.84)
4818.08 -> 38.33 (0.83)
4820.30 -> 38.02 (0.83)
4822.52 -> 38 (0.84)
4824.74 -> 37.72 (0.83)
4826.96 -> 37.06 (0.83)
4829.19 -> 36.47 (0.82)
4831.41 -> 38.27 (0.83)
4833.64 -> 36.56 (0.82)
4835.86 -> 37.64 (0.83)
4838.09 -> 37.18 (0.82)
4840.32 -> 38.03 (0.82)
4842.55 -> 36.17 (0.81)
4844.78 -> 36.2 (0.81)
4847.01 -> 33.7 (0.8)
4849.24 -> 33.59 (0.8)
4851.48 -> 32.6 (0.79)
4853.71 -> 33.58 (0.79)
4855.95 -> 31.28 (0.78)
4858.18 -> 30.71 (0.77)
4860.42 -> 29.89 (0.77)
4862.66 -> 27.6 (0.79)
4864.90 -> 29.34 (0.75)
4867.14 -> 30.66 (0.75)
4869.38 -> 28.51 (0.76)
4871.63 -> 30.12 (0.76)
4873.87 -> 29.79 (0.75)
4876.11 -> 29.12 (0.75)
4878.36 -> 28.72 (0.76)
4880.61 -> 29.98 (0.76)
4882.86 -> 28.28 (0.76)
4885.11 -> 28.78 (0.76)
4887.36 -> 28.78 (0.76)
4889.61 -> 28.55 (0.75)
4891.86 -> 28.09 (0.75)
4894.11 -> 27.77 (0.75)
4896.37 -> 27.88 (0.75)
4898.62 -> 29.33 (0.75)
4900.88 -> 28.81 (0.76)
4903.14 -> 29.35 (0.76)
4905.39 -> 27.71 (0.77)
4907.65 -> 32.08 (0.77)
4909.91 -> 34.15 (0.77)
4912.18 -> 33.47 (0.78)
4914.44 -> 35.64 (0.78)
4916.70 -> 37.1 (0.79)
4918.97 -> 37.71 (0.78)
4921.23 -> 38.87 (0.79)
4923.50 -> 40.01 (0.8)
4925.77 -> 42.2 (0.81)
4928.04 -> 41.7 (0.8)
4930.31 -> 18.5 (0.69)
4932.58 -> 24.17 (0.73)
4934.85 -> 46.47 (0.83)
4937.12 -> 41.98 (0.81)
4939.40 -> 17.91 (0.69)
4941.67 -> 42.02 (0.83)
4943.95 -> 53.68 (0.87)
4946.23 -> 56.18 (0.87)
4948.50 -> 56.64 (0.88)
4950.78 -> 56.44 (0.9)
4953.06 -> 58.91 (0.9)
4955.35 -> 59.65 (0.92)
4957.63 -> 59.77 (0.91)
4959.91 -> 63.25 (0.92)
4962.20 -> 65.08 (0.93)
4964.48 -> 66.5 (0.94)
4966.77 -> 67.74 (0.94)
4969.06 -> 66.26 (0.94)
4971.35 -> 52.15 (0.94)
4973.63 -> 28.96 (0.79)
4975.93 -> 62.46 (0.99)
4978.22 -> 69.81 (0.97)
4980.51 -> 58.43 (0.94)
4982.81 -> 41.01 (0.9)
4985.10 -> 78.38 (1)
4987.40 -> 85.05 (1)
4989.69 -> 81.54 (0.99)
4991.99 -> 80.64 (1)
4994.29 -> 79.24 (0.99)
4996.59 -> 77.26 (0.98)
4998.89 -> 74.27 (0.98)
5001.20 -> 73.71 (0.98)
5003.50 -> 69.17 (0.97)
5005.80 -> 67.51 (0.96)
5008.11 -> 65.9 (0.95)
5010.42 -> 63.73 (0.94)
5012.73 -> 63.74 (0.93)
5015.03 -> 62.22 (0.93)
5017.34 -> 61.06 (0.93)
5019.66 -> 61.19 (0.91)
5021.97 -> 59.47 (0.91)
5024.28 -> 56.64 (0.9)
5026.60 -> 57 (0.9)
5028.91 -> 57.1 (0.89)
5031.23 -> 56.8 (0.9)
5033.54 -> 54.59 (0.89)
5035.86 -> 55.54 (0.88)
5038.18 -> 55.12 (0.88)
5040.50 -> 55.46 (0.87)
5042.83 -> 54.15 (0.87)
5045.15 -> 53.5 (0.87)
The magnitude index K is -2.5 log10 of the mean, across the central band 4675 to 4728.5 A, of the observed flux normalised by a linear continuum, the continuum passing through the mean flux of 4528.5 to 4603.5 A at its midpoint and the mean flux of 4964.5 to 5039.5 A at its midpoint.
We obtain 0.26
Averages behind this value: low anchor 50.8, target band 43.1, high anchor 63.9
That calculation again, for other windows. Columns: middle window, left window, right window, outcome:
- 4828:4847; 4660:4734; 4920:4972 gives 0.26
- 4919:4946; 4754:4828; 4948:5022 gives 0.46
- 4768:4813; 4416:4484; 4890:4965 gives 0.09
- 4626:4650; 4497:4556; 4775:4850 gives 0.11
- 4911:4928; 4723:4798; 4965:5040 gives 0.41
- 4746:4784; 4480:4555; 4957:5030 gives 0.49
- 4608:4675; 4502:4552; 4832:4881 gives 0.10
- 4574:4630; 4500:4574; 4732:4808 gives 0.09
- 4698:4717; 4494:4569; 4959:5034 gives 0.36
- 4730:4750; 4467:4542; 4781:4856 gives 0.04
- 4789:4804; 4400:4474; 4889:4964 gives 0.06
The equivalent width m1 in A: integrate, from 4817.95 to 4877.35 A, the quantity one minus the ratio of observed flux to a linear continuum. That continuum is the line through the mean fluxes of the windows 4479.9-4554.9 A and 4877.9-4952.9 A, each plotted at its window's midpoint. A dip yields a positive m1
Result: 8.6 A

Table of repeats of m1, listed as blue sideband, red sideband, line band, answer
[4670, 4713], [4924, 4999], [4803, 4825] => 4.9 A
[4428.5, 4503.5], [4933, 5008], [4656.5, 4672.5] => 3.0 A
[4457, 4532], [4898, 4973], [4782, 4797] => 3.9 A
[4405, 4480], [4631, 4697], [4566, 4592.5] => -3.5 A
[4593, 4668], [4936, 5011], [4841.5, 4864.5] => 9.7 A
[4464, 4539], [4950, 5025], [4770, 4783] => 4.8 A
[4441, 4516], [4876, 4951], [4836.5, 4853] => 1.1 A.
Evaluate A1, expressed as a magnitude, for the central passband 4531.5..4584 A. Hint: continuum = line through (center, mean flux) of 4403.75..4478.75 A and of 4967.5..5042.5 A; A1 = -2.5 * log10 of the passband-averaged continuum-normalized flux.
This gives -0.15 mag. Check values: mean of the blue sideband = 40.1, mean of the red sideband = 63.4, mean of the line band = 51.6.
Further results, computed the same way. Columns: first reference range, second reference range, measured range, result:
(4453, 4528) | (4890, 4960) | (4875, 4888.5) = 0.38 mag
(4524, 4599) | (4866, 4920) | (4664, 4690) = 0.01 mag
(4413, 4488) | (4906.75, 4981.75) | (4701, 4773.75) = 0.12 mag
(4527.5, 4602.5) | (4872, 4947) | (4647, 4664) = 0.06 mag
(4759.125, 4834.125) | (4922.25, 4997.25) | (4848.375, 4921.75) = 0.47 mag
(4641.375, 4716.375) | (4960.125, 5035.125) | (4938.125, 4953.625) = 0.25 mag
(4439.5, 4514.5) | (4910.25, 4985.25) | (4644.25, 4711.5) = 0.17 mag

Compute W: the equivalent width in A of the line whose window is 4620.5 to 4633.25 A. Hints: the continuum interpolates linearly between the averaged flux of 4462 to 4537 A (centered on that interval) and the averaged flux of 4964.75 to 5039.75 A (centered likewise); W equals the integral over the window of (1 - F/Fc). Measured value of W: 3.2 A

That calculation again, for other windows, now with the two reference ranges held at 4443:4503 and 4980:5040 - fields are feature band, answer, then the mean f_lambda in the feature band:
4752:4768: 5.3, 39.9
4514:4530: -2.5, 62.3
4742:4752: 3.3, 39.4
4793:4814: 7.6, 38.5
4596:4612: 2.4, 47.4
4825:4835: 3.9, 37.2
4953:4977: 1.9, 59.1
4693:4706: 3.3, 43.3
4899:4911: 6.2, 30.3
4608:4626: 3.3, 45.8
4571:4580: 1.0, 49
